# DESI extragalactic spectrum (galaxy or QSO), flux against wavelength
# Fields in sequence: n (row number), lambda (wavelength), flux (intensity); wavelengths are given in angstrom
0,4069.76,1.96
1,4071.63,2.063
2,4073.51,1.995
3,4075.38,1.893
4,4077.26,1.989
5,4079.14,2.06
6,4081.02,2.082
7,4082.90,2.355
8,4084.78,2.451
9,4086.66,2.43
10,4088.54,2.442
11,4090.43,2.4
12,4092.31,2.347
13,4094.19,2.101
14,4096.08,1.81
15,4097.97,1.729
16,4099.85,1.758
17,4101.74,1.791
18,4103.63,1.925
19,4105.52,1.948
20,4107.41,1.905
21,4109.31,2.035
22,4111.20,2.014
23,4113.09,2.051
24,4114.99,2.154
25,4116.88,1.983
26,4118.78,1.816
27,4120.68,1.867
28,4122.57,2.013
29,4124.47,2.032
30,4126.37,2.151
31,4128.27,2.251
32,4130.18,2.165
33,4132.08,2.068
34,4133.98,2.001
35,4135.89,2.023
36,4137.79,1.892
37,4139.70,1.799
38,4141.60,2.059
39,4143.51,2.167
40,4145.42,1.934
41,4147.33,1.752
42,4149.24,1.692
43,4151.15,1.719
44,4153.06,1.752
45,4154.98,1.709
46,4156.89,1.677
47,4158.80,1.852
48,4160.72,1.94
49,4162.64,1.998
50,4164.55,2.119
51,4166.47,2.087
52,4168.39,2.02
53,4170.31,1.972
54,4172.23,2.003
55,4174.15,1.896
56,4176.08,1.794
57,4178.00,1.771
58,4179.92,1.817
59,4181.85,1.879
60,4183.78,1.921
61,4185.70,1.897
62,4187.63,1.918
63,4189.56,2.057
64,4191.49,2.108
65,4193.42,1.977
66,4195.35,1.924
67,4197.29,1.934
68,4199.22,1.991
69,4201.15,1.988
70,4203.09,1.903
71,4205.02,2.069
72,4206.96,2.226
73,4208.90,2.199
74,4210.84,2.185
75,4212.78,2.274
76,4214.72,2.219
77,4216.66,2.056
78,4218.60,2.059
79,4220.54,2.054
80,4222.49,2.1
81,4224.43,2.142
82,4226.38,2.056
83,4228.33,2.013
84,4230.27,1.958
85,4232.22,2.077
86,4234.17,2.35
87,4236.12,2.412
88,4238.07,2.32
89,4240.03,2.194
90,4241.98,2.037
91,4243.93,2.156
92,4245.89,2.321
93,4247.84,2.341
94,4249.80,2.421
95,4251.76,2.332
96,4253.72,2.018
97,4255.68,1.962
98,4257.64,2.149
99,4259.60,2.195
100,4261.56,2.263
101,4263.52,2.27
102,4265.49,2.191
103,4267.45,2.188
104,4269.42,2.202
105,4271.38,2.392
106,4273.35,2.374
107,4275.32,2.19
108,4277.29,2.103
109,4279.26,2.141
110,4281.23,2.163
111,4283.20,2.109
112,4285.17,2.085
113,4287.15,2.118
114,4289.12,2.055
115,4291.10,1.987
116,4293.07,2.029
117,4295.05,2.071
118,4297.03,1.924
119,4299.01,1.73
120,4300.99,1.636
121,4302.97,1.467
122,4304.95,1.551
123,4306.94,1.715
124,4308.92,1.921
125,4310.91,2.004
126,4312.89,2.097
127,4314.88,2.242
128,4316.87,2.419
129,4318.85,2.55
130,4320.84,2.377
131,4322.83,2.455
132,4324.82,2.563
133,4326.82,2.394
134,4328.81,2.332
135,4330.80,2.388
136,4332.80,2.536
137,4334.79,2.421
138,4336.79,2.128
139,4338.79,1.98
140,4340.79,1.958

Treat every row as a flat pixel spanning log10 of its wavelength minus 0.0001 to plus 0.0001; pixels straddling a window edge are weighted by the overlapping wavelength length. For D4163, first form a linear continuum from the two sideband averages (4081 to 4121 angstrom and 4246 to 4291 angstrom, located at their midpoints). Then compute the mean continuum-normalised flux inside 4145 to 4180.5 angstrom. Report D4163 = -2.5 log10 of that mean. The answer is 0.13 mag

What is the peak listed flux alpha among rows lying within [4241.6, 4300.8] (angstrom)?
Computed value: 2.421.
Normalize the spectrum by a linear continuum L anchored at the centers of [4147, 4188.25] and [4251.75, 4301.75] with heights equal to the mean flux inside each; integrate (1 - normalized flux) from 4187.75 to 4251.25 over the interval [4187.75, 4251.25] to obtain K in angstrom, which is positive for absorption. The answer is -4.5 angstrom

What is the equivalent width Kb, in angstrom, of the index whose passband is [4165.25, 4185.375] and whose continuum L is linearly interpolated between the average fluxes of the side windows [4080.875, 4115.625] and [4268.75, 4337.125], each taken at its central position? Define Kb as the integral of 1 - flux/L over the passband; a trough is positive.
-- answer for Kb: 1.8 angstrom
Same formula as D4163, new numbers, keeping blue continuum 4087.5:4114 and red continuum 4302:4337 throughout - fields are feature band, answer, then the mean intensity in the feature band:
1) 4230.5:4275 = -0.04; 2.23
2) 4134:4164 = 0.10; 1.87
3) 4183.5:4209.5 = 0.05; 2.01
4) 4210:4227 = -0.01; 2.13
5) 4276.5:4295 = 0.04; 2.09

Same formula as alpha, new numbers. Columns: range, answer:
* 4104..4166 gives 2.251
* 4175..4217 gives 2.274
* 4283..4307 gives 2.118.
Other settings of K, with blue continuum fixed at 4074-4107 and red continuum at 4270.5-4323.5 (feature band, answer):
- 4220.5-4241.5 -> -0.8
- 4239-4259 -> -1.2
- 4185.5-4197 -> 0.5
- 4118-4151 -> 1.7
